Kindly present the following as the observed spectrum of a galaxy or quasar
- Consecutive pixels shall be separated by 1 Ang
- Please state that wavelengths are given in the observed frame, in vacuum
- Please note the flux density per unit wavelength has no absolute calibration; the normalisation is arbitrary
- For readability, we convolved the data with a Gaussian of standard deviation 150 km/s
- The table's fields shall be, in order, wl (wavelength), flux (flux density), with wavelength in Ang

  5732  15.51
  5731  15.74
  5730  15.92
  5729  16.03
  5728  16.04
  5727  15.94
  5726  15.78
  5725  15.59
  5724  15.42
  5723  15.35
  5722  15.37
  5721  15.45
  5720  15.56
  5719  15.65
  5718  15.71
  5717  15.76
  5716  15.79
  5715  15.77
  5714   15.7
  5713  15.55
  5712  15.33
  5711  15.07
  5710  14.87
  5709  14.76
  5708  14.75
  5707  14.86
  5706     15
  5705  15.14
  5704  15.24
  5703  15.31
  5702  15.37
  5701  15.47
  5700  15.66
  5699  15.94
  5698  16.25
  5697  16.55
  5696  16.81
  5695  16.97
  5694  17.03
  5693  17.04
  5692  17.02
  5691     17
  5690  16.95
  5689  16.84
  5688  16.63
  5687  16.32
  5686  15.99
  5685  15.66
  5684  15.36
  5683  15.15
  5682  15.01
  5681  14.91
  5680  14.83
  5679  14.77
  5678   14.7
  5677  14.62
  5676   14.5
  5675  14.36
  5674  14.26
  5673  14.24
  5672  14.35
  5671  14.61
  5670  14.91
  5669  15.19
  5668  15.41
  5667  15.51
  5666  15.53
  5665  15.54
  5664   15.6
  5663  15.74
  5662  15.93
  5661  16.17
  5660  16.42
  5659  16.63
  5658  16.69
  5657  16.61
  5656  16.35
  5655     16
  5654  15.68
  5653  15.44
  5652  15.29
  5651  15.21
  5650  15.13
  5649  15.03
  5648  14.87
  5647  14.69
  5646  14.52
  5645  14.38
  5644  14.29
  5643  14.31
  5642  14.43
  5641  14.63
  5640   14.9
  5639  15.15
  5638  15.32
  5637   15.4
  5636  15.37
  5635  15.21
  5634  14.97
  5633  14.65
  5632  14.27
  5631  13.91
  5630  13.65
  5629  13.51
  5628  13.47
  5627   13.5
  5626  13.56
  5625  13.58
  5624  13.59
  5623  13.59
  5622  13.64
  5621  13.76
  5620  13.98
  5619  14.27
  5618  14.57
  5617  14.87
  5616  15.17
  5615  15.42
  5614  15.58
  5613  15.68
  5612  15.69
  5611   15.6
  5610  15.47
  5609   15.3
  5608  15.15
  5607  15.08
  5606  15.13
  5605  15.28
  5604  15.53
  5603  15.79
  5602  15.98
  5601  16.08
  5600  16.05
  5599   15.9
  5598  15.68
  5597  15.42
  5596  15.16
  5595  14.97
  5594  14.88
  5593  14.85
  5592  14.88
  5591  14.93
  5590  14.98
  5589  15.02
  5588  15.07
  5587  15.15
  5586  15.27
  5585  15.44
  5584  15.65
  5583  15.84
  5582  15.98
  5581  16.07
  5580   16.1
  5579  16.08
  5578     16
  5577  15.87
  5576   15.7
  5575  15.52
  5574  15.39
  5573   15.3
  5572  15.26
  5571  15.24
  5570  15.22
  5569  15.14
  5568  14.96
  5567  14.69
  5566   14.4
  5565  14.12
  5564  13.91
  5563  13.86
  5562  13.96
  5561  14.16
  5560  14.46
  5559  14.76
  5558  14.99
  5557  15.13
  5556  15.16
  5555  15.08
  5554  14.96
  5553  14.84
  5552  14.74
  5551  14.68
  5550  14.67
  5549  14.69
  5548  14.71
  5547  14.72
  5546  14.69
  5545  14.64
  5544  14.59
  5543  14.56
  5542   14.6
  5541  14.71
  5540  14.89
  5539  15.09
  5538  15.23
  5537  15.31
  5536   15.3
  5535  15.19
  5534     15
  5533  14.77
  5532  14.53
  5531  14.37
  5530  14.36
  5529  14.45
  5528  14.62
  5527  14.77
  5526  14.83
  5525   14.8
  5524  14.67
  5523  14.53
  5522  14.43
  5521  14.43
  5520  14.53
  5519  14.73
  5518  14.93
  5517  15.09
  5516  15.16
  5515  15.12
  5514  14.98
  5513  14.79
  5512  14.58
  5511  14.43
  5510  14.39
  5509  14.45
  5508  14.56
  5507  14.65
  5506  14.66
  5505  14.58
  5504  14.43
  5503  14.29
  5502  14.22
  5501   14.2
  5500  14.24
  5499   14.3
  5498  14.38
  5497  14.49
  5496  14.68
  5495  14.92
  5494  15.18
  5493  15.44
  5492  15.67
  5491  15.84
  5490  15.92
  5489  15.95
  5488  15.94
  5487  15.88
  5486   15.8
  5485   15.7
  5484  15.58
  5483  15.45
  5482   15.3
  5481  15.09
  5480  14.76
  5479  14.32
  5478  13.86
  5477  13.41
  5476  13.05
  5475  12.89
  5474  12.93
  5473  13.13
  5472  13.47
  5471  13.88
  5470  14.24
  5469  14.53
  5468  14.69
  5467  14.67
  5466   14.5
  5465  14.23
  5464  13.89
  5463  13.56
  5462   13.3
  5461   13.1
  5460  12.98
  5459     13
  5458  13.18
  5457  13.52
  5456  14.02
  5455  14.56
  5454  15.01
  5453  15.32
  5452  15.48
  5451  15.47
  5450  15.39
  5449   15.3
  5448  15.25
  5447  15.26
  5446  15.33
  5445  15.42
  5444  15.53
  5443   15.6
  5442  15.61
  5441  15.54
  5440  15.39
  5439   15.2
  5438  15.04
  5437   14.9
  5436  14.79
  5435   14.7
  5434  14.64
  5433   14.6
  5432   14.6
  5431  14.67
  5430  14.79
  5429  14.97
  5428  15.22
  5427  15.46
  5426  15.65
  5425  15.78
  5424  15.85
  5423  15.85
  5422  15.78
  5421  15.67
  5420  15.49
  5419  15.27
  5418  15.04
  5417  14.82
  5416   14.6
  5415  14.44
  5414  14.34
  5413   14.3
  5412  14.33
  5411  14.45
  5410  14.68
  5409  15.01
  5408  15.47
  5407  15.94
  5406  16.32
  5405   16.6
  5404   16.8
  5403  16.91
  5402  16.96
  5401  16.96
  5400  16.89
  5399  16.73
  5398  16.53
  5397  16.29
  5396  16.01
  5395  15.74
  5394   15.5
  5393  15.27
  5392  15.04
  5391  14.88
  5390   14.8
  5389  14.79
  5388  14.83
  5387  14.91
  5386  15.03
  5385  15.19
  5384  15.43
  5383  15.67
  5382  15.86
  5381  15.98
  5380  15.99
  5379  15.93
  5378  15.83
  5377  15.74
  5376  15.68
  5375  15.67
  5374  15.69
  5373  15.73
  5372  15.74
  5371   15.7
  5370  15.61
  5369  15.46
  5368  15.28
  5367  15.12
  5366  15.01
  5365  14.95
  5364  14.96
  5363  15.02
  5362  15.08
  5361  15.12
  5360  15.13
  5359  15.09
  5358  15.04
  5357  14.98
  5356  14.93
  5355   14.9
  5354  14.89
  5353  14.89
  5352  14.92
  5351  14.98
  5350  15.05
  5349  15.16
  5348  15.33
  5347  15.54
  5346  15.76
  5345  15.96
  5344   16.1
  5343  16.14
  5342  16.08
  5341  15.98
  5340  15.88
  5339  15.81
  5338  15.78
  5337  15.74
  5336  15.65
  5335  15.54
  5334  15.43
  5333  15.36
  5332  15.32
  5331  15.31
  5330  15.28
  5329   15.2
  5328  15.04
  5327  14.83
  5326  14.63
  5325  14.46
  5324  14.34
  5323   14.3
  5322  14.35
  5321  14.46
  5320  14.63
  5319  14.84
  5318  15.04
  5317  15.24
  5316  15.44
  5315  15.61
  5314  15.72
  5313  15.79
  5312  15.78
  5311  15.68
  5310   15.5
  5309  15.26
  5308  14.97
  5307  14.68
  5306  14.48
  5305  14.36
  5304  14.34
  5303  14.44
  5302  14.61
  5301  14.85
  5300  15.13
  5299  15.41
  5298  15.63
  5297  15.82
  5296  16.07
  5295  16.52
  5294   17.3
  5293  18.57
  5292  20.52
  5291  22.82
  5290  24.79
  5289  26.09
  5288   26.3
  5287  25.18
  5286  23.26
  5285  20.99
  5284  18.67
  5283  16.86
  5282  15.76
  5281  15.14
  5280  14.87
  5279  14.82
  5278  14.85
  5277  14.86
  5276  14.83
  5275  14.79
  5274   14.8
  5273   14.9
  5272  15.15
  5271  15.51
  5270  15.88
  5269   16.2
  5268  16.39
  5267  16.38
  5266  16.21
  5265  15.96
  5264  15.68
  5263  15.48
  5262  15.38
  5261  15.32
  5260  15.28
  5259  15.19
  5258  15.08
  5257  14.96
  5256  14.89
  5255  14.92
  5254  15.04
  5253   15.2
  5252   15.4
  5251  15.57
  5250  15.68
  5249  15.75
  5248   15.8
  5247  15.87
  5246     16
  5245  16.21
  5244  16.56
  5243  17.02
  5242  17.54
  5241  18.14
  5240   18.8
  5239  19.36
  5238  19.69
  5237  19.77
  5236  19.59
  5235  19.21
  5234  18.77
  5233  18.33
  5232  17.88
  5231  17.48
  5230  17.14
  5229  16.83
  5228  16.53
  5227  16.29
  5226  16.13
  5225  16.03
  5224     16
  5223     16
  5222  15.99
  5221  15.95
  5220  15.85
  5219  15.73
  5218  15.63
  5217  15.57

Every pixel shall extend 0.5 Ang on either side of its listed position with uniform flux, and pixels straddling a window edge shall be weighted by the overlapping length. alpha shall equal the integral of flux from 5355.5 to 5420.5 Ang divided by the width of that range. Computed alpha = 15.5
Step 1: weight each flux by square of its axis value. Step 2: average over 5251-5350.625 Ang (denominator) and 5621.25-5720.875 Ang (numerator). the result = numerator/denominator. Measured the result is 1.09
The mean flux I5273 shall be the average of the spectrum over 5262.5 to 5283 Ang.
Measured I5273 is 15.5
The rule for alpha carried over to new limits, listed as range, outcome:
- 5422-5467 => 14.8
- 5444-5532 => 14.6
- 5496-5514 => 14.5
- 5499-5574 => 14.7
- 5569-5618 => 15.4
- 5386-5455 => 15.4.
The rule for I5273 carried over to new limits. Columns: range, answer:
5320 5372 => 15.2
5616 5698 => 15.2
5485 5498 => 15.4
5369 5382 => 15.8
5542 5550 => 14.7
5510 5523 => 14.7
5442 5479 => 14.3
